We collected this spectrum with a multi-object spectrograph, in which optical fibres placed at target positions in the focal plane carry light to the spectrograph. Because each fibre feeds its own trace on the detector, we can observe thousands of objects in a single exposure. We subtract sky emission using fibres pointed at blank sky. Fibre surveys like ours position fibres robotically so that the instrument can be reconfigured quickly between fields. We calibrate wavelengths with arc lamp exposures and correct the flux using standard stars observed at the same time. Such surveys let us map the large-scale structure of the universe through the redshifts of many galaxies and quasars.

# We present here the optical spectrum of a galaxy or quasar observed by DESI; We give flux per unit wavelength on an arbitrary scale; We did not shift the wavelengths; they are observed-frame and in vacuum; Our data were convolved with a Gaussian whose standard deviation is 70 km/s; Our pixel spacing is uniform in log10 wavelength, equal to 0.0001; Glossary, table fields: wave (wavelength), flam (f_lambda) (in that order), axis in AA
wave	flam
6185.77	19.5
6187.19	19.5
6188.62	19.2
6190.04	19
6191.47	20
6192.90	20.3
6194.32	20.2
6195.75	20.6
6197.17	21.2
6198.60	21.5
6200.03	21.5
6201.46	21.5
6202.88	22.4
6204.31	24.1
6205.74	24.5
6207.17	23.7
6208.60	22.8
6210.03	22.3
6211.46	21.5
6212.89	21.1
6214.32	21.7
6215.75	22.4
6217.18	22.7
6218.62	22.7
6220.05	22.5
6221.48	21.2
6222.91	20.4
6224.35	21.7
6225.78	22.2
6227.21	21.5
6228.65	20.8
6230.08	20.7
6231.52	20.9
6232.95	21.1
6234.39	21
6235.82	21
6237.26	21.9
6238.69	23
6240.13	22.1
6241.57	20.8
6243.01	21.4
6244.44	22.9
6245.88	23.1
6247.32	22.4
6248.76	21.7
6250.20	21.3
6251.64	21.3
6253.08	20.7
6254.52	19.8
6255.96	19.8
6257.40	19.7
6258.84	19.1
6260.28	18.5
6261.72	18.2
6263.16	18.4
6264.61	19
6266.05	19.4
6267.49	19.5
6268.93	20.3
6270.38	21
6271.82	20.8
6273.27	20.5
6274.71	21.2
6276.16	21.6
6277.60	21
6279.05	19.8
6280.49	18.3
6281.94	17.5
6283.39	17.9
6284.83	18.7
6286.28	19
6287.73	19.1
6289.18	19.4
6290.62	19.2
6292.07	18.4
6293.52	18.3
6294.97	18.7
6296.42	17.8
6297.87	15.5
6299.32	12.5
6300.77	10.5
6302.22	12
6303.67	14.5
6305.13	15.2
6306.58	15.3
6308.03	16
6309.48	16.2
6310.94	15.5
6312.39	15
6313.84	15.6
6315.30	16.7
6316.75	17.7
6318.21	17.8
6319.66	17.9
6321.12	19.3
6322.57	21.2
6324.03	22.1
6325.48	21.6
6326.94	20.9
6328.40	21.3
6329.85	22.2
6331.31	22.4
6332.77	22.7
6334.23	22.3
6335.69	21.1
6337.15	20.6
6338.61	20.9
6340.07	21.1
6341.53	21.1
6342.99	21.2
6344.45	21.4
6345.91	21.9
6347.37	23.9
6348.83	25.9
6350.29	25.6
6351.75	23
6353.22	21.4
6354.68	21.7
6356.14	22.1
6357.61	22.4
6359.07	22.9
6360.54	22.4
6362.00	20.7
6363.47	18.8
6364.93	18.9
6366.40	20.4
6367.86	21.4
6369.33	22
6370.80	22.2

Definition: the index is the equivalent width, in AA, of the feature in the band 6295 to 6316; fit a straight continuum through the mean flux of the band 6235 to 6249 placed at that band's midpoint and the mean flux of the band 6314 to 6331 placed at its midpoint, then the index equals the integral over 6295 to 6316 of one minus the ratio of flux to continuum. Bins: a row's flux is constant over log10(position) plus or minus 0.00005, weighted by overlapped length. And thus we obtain 5.5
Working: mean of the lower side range 22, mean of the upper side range 19.8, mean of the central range 15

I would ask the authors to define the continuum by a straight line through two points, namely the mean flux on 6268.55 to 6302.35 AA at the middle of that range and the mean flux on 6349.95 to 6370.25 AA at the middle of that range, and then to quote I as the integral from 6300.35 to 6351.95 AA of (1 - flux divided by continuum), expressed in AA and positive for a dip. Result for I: 2.0 AA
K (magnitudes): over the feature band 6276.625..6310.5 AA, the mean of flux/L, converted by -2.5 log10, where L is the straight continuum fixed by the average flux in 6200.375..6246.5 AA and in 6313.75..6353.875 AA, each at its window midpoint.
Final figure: 0.25 mag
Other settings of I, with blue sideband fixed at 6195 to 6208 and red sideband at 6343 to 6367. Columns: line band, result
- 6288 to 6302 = 3.52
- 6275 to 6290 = 1.97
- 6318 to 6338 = 0.97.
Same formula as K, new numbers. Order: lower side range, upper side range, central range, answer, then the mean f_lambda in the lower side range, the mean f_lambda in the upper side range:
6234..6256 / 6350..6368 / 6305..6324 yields 0.25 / 21.6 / 21.6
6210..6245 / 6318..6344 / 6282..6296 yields 0.14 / 21.6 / 21.1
